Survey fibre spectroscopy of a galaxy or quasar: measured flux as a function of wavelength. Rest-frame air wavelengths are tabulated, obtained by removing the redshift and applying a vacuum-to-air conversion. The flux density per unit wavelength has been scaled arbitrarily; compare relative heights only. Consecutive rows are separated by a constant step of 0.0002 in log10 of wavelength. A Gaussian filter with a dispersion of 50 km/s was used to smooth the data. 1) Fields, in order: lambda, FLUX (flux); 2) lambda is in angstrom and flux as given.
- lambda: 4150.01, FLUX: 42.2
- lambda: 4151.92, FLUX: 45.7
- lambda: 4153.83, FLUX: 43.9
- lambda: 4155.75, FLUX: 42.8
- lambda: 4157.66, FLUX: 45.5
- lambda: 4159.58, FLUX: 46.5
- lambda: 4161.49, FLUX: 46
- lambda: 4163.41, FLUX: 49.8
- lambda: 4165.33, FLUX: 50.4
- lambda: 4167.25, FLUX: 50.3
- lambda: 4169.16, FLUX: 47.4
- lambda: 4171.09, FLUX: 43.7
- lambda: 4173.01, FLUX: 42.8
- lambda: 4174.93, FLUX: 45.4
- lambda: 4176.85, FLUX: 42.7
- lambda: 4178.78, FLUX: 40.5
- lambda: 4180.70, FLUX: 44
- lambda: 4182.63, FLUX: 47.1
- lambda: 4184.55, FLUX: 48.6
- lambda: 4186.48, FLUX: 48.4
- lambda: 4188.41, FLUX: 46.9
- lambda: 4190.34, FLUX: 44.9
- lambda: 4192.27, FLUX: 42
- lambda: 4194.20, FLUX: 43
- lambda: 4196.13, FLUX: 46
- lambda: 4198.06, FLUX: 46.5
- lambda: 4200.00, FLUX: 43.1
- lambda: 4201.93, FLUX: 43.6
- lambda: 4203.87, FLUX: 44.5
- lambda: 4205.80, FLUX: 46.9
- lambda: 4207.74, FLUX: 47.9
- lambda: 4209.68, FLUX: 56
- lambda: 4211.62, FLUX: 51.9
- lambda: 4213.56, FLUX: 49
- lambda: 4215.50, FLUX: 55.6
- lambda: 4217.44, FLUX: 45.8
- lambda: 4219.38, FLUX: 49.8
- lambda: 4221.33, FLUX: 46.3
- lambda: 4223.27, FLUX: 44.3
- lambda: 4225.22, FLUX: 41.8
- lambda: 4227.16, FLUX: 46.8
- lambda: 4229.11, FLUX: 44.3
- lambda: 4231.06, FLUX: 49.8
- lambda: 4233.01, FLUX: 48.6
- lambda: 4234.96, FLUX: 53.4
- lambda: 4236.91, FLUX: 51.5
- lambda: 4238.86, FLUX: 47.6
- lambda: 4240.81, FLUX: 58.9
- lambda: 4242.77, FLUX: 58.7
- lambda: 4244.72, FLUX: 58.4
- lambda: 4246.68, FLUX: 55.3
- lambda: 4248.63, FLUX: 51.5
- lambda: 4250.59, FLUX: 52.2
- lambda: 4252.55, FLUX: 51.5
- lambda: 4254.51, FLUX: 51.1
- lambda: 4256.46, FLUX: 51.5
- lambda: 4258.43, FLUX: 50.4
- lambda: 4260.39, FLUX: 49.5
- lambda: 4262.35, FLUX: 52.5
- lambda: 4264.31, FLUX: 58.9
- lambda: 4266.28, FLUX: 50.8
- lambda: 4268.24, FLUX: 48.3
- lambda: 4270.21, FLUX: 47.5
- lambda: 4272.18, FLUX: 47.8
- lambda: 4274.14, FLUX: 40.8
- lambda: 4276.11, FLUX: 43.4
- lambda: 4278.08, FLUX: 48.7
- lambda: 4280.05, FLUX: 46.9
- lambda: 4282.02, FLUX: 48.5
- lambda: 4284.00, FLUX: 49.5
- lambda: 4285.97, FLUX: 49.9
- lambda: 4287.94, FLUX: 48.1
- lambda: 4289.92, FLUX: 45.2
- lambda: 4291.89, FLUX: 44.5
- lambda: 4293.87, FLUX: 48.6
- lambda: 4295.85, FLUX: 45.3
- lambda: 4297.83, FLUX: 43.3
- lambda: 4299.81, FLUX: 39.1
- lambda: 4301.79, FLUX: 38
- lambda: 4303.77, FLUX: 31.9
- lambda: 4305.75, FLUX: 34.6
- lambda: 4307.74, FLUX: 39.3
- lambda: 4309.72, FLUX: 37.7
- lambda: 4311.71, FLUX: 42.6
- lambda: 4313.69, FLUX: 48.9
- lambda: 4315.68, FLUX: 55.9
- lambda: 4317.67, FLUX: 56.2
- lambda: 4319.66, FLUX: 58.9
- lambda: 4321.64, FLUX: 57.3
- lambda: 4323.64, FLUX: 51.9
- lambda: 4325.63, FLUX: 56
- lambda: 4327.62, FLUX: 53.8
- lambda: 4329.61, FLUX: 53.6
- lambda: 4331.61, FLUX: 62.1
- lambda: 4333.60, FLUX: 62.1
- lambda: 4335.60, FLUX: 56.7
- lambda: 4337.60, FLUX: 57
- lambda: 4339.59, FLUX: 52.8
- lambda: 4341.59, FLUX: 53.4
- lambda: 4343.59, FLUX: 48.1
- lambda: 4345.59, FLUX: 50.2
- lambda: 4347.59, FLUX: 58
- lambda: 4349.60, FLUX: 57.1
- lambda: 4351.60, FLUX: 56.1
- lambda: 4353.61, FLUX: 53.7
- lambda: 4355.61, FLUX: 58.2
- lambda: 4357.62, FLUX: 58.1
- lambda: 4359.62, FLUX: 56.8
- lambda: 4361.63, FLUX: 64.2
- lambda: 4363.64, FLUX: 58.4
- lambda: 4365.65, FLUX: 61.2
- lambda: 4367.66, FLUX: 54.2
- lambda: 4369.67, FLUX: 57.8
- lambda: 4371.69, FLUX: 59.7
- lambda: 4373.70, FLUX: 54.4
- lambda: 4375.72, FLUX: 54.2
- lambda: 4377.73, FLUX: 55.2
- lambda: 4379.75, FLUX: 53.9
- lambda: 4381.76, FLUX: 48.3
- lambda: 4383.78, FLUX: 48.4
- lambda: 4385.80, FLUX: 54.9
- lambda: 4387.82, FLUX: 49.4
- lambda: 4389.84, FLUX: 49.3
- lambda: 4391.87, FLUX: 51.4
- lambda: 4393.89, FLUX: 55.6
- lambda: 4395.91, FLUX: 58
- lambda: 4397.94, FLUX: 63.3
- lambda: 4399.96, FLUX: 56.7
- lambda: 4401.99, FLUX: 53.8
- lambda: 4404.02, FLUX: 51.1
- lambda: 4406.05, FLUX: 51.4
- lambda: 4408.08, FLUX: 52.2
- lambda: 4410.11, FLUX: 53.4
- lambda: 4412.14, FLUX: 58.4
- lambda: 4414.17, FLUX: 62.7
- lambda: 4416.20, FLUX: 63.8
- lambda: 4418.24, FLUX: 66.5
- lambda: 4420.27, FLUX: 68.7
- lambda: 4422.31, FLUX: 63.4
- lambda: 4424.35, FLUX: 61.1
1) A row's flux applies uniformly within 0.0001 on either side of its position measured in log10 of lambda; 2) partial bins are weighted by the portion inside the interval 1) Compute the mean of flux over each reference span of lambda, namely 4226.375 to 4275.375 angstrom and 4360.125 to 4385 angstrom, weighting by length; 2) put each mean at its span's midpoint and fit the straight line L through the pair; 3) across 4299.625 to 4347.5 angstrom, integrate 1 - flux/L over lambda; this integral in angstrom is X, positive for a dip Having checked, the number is 3.3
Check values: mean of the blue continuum 51.1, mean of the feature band 50.3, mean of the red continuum 55.8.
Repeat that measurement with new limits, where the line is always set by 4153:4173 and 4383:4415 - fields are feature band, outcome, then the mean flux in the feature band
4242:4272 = -1.7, 52.4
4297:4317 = 3.9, 41.4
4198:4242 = -0.1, 48.5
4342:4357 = -0.5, 54.5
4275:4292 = 1.1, 47.3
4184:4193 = 0.2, 46.1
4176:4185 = 0.5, 44.4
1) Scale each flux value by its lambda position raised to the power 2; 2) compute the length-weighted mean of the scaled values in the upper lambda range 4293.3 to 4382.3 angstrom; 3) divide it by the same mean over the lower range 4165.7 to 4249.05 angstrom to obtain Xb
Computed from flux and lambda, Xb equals 1.2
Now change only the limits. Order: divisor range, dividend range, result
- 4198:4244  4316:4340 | 1.22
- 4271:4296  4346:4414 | 1.24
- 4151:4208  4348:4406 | 1.33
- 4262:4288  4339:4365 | 1.19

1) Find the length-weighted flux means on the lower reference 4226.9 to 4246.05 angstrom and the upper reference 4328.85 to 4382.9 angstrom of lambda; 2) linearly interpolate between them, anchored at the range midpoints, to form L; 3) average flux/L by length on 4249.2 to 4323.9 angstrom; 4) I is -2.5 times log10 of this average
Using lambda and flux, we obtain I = 0.13 mag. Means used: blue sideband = 52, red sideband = 56.1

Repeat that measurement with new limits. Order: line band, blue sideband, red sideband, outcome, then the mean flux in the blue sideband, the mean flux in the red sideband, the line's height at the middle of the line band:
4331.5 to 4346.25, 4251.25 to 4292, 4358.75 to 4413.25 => -0.051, 48.9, 55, 52.5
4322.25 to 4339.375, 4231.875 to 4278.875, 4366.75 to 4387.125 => -0.070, 51.2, 54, 53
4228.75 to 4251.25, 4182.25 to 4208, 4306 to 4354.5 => -0.101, 45.6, 53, 48.1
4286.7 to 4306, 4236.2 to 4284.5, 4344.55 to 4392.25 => 0.231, 50.9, 55.2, 52.3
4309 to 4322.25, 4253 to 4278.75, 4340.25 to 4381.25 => 0.036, 49.4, 56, 52.9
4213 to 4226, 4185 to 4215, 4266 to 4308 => -0.027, 46.9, 44.5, 46.3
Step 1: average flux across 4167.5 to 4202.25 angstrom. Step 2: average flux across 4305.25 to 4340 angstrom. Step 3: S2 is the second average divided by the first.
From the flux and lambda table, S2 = 1.16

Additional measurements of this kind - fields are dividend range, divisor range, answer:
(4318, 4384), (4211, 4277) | 1.11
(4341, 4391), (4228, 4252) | 1.05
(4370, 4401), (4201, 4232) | 1.14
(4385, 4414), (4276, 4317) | 1.23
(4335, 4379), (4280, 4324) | 1.22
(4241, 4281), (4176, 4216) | 1.09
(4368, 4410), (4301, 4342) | 1.07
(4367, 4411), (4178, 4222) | 1.15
